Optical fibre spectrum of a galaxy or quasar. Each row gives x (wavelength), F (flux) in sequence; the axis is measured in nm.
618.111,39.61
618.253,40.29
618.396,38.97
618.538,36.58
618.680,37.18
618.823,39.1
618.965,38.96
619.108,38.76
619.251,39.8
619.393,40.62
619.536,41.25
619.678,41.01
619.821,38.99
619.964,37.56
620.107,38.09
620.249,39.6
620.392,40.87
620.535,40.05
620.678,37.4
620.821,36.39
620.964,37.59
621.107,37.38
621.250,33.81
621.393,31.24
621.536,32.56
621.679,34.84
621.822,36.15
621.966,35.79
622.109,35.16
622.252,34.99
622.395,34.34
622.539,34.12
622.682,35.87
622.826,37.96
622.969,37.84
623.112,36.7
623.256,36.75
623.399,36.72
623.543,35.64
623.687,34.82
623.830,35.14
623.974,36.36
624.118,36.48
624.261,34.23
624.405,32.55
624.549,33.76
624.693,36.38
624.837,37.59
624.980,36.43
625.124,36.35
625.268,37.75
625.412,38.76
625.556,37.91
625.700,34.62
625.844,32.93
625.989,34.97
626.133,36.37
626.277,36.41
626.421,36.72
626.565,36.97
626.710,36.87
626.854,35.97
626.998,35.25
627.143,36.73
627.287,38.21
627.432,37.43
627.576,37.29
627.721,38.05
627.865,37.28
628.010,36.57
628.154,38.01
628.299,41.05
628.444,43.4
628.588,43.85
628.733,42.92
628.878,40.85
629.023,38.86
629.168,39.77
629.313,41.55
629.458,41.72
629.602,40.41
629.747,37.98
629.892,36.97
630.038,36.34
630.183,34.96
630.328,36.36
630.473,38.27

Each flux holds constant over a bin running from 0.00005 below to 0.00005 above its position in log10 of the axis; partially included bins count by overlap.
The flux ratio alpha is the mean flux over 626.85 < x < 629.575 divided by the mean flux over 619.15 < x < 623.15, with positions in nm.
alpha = 1.06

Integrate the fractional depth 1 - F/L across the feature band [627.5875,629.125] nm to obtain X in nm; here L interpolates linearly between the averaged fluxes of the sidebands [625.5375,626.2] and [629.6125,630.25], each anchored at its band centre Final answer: -0.16 nm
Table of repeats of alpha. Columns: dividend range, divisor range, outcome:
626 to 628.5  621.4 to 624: 1.05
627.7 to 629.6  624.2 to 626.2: 1.13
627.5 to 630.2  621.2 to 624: 1.12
